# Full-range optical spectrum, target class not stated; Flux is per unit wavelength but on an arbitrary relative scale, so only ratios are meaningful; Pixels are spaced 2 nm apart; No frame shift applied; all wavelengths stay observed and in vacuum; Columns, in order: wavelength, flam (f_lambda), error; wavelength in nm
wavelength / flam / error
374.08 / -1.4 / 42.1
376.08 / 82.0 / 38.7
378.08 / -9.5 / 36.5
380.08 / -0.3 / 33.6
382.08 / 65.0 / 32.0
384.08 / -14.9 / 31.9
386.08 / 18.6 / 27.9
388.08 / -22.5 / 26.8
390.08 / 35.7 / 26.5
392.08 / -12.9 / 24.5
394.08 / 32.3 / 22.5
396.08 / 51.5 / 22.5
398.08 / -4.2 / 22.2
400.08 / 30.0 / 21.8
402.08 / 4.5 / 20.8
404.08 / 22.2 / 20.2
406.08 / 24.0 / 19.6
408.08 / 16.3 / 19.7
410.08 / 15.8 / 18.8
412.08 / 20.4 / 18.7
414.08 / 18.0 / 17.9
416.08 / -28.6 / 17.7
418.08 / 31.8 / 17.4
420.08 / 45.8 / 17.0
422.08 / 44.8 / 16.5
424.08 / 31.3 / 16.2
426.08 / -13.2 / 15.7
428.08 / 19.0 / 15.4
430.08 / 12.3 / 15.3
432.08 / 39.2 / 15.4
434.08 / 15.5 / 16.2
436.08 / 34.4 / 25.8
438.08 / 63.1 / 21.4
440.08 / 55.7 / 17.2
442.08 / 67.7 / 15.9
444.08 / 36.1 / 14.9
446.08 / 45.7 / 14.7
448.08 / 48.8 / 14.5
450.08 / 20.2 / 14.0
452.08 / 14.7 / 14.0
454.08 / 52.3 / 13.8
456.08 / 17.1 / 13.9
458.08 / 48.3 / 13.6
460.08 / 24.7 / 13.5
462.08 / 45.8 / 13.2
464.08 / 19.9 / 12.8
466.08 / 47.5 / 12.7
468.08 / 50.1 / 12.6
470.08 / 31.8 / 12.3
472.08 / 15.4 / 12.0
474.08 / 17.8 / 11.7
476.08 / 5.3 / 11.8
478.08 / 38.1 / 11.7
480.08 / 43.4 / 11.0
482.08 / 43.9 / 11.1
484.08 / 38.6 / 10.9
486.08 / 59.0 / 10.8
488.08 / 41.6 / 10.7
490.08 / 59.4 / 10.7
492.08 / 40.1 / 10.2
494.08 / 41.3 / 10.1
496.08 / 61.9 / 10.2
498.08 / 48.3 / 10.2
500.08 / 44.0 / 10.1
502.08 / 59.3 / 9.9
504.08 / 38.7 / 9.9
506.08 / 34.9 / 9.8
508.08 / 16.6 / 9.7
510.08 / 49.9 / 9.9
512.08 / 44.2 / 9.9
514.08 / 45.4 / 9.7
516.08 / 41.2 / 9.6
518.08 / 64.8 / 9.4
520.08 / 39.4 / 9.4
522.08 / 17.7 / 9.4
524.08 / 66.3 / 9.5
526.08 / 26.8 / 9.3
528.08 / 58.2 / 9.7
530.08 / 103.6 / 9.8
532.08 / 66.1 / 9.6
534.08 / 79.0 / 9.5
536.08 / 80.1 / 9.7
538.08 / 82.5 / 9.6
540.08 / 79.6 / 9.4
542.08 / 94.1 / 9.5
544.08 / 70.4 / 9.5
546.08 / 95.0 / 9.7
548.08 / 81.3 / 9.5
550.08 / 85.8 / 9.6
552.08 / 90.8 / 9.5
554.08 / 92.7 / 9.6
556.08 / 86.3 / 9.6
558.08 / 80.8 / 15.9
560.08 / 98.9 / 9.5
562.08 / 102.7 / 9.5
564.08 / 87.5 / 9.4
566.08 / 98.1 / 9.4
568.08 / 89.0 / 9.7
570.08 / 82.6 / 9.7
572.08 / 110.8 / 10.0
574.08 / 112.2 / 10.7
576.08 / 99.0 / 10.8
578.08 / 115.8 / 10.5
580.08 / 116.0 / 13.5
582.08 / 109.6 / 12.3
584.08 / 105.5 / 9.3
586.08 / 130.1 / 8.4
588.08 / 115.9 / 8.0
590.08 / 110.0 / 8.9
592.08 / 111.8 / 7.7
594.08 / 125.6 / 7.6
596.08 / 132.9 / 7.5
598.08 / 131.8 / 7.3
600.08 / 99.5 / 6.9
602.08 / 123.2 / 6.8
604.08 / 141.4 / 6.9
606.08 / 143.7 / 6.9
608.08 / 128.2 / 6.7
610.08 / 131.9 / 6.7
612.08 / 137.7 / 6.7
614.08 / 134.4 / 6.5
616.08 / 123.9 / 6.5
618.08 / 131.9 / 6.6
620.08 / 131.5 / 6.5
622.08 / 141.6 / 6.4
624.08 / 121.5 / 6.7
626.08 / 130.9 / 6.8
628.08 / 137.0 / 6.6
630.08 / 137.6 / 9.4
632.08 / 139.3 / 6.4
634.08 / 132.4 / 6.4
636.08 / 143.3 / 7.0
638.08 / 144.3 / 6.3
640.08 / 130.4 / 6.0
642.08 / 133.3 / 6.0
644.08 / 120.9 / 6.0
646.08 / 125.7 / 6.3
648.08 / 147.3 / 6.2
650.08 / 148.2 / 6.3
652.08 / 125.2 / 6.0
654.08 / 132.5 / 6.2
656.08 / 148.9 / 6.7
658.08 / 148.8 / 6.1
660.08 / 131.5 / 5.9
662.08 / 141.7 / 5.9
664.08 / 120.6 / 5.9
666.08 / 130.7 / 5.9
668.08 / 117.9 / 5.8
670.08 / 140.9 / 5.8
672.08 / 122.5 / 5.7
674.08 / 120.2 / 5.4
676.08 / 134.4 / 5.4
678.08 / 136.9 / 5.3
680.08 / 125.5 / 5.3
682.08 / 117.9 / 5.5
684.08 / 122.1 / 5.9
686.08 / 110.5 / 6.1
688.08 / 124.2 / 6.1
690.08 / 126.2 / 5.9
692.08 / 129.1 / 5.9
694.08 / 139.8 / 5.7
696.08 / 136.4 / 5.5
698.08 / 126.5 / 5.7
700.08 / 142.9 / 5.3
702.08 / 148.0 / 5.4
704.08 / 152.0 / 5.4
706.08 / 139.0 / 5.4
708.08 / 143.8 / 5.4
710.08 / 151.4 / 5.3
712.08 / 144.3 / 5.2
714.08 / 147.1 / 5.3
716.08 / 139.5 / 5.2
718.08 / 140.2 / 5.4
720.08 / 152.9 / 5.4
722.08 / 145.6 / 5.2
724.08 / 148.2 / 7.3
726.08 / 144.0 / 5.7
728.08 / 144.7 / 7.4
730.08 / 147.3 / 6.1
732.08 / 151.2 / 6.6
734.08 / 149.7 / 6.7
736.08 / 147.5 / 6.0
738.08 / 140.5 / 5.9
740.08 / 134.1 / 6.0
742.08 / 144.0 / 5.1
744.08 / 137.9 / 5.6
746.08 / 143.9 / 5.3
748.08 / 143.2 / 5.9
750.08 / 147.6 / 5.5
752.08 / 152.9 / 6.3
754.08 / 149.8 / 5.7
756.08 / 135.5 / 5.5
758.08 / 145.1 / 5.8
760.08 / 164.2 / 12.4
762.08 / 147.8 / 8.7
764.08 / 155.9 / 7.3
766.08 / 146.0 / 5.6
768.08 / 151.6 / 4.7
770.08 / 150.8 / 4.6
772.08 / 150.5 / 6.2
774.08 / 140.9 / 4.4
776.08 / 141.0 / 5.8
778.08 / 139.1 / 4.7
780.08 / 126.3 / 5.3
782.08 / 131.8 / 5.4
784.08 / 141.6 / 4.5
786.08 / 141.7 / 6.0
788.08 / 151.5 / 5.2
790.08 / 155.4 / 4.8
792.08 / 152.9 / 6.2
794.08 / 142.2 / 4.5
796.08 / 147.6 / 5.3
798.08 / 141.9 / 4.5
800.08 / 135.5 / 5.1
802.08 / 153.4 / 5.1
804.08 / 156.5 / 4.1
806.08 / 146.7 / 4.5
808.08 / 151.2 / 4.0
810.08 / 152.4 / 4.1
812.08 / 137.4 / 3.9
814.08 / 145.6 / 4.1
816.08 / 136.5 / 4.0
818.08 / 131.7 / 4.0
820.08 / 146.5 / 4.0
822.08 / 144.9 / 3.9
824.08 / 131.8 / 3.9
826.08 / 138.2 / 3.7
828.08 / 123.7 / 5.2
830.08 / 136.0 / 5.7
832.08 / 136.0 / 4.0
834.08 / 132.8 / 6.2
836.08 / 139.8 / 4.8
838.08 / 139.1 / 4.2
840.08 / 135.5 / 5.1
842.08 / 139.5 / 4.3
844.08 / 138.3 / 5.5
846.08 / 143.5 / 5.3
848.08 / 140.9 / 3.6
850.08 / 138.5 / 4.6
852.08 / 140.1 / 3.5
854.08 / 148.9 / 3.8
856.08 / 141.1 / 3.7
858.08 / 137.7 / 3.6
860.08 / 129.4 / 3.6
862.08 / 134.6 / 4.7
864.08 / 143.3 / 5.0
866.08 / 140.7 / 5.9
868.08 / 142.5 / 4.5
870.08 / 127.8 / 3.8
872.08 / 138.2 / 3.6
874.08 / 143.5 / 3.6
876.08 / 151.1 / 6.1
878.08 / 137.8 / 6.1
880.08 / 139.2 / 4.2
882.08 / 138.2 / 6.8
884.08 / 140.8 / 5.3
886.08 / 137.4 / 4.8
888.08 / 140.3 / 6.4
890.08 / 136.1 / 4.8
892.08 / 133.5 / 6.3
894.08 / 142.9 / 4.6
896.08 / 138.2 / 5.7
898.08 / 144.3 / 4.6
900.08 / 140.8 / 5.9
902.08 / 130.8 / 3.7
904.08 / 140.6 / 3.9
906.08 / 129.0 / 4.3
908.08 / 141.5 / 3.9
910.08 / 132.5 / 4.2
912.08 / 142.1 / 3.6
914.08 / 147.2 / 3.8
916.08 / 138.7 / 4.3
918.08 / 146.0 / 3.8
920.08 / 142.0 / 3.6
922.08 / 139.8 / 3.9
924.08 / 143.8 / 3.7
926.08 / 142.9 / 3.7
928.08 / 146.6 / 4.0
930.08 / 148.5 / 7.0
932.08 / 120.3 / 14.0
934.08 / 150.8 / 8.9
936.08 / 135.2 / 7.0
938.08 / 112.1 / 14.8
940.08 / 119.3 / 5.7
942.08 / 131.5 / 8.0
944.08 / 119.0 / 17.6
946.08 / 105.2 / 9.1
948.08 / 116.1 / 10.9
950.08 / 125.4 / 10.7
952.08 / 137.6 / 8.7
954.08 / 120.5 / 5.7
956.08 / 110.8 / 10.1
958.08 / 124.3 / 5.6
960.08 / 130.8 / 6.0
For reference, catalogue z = 0.33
